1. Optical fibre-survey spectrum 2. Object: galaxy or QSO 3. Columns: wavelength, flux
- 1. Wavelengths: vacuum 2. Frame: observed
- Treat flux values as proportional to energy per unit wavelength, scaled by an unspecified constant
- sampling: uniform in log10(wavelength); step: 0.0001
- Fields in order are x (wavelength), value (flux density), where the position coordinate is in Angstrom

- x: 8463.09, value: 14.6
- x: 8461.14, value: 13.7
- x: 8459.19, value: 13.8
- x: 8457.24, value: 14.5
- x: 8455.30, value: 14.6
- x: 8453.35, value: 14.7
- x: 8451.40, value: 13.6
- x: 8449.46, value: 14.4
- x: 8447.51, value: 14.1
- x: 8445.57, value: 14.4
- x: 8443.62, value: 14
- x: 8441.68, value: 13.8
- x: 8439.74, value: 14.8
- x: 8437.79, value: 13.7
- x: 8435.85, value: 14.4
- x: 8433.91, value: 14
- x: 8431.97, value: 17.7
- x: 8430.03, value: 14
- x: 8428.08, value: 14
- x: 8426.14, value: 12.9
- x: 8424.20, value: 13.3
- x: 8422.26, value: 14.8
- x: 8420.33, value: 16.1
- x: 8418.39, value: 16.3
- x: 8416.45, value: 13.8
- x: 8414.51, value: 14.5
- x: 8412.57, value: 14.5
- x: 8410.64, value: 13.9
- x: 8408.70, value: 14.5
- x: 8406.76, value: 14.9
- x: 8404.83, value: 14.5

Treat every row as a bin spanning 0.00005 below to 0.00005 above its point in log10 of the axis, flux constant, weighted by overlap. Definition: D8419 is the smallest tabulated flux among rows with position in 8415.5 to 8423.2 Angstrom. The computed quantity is 13.8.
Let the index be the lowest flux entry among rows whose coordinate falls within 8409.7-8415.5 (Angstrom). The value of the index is 13.9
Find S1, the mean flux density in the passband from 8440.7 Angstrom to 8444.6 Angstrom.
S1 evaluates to 13.9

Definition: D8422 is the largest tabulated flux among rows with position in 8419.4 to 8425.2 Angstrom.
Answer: 16.1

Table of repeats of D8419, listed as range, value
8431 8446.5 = 13.7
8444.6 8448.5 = 14.1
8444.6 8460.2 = 13.6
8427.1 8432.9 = 14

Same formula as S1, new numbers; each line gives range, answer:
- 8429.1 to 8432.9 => 15.9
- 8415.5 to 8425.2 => 14.9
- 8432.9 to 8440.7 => 14.2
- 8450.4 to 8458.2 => 14.4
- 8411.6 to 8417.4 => 14.3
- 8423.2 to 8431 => 13.5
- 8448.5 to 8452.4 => 14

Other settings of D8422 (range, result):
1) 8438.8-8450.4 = 14.8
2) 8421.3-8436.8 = 17.7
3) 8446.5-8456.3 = 14.7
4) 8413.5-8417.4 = 14.5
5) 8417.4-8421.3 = 16.3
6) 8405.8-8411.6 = 14.9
